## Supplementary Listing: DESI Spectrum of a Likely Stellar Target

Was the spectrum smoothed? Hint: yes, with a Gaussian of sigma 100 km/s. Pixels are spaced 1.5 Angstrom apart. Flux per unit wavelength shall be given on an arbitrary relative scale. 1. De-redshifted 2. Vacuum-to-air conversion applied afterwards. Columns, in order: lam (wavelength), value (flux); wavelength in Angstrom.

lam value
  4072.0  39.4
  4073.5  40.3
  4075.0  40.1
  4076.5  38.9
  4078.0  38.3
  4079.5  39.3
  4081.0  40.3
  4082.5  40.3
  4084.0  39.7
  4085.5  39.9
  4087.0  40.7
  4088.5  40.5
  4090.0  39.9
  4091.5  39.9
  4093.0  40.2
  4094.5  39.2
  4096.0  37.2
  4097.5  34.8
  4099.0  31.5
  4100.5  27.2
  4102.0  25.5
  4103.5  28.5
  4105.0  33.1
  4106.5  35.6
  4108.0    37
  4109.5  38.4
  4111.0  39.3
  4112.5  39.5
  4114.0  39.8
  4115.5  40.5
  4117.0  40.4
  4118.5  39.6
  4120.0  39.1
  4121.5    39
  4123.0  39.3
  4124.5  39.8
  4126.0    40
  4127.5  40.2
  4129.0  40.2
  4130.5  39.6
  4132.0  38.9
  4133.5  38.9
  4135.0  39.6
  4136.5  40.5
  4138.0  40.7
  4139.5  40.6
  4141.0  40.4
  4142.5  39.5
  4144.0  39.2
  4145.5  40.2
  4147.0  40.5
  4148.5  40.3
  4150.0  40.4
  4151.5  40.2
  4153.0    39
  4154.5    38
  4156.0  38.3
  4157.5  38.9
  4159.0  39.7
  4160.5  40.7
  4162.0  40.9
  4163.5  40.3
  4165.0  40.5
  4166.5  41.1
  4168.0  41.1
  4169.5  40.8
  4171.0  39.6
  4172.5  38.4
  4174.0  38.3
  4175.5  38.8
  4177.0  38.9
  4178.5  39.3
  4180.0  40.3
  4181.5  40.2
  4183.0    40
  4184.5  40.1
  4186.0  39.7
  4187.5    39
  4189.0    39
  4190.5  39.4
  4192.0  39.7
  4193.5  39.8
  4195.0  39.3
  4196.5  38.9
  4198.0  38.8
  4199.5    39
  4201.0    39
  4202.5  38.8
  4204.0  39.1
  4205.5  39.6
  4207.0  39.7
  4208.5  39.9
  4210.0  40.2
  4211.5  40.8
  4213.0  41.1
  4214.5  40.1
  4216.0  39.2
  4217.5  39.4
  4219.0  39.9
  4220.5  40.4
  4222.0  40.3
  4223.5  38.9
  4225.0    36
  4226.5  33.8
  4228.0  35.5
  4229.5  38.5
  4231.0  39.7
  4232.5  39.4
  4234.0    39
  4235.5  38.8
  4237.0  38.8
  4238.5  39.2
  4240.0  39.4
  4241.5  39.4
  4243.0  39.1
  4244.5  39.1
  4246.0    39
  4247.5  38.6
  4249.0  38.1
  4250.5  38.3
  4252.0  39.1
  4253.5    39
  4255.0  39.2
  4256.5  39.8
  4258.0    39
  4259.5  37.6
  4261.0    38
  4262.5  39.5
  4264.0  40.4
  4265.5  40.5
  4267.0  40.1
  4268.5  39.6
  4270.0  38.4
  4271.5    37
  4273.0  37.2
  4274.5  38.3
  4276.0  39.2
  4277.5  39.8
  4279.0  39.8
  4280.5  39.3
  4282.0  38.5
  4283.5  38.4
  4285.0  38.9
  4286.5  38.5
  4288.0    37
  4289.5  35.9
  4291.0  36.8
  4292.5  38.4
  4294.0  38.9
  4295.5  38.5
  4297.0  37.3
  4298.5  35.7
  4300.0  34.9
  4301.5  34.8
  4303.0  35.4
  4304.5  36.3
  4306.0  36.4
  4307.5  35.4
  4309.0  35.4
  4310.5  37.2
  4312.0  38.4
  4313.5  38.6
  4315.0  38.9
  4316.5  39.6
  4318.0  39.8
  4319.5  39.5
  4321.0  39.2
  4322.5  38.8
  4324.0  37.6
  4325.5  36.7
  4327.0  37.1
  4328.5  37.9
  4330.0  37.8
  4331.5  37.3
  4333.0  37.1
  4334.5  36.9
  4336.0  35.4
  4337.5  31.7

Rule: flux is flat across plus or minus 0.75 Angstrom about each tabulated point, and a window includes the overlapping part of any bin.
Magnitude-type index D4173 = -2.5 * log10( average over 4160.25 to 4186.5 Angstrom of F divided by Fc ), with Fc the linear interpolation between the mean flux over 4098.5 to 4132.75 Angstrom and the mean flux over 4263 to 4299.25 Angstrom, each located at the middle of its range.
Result -0.07 mag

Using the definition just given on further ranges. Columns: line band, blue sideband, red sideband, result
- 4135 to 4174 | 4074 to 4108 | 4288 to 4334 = -0.08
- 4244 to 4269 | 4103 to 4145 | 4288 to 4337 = -0.04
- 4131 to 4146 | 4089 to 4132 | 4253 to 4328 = -0.07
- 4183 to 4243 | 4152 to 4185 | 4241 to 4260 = 0.00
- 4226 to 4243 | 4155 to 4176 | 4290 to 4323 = 0.01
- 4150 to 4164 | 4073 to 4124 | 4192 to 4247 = -0.03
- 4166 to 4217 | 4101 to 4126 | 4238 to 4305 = -0.05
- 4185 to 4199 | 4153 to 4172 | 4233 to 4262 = 0.01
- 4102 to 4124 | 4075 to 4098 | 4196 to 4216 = 0.06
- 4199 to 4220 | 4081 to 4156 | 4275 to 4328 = -0.05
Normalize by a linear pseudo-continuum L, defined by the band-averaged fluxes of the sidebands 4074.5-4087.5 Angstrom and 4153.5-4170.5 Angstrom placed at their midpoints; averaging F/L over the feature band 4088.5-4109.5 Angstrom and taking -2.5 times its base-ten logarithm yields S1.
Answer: 0.14 mag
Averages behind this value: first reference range 39.7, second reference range 40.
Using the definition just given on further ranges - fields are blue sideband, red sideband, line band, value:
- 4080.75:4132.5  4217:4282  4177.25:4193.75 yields -0.04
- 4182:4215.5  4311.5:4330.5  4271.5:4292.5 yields 0.02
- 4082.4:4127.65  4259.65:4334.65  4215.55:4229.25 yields -0.01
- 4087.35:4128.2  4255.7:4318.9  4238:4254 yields -0.03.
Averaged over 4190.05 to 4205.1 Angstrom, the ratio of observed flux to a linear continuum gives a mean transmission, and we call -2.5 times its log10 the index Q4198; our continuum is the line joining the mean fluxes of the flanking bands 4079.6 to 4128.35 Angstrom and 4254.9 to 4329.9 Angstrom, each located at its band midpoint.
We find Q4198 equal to -0.04 mag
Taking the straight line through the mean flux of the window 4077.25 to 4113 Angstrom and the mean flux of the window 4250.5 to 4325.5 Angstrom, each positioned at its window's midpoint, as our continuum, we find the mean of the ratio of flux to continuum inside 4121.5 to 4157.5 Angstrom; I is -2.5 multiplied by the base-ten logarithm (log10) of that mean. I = -0.07 mag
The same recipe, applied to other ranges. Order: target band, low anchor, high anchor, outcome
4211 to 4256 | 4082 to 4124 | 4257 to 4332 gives -0.031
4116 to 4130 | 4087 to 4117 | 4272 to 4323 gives -0.091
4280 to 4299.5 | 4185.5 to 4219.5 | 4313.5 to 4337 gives 0.017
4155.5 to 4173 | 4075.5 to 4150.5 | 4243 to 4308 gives -0.048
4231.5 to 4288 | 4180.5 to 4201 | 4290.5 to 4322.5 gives -0.019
